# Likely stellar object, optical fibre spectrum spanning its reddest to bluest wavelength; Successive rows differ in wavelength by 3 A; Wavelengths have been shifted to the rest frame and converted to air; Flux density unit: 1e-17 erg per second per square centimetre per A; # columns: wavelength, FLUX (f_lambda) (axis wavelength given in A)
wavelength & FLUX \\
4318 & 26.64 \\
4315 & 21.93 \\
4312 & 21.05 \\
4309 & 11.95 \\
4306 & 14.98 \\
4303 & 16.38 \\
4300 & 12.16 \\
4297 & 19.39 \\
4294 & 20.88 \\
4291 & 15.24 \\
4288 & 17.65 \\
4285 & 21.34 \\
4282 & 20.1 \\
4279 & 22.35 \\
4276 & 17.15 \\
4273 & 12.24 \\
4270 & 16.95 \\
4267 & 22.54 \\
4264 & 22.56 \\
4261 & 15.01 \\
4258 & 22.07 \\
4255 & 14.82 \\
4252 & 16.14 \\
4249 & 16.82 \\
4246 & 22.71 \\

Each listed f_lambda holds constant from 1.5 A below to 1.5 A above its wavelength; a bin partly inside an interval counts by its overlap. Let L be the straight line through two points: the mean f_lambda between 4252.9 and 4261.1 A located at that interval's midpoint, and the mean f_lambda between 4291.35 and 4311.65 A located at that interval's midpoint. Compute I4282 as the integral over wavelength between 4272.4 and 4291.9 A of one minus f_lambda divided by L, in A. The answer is -1.8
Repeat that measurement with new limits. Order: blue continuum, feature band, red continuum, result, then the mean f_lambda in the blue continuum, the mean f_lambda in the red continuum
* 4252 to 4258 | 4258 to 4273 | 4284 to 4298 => -1.2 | 17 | 18.8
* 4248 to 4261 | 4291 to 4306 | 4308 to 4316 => 1.1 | 17.2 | 18.5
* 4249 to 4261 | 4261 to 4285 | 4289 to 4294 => -2.5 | 17.2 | 17.2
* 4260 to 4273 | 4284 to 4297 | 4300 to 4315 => -1.1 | 18.6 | 16.3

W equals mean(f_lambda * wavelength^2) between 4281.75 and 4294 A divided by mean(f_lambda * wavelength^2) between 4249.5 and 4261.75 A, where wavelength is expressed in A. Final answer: 1.1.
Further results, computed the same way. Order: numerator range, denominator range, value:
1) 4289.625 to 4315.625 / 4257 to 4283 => 0.91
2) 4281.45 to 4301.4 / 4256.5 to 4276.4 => 0.99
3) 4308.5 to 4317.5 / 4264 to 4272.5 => 1.05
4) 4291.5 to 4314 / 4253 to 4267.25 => 0.90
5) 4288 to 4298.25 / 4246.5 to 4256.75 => 1.12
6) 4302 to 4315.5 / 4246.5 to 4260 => 0.98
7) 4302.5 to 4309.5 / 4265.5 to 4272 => 0.77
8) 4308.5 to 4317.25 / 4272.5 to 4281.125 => 1.11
